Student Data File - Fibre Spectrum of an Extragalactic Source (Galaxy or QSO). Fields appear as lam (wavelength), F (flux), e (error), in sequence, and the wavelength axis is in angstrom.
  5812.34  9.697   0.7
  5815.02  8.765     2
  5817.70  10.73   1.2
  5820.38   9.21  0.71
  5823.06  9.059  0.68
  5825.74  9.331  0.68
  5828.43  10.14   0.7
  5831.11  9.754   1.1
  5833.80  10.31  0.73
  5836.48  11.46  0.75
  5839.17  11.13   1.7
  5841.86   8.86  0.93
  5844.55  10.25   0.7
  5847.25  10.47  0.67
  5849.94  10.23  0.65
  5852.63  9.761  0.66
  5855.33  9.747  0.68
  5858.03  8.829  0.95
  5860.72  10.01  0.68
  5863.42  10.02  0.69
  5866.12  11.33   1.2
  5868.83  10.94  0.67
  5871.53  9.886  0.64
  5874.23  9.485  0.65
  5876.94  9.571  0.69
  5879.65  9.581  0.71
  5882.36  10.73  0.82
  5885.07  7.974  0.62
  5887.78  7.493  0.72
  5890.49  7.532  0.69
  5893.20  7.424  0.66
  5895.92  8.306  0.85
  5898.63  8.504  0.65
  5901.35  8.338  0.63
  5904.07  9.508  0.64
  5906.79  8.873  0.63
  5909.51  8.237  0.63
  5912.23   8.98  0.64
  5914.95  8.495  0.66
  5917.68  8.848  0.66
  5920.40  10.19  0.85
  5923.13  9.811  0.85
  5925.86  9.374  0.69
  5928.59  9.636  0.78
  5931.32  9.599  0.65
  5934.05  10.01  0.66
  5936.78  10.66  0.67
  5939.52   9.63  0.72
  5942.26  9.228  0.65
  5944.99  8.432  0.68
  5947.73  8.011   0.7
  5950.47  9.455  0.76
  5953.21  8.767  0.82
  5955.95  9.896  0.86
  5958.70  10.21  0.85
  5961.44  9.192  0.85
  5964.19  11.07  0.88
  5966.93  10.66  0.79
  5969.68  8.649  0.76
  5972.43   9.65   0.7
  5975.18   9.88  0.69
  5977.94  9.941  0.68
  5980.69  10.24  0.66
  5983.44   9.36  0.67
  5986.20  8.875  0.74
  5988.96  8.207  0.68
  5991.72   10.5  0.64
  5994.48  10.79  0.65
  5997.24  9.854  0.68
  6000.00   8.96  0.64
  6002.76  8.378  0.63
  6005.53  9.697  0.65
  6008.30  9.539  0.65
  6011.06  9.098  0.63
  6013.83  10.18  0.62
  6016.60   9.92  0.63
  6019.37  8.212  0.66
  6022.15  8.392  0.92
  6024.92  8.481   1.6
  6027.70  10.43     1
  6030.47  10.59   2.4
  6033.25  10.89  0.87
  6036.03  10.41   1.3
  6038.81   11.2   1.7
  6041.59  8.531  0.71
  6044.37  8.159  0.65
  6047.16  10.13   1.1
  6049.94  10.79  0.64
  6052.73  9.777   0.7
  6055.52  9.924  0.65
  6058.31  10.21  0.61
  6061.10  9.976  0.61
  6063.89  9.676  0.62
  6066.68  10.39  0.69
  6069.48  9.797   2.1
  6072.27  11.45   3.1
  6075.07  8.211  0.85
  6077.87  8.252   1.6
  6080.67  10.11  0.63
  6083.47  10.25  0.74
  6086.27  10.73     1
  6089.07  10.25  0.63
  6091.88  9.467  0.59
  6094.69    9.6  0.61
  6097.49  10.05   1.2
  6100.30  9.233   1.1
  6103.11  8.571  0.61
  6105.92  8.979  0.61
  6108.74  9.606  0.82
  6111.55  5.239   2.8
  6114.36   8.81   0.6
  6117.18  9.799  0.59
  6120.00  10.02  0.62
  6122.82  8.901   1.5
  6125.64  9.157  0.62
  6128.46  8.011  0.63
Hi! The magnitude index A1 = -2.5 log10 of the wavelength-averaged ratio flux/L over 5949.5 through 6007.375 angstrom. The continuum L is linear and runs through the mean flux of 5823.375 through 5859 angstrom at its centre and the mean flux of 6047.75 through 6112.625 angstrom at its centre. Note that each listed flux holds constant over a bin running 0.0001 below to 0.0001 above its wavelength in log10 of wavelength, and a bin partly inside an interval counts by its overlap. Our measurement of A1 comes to 0.02 mag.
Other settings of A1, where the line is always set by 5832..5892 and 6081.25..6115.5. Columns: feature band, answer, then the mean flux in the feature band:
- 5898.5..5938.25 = 0.04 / 9.3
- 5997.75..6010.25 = 0.03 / 9.19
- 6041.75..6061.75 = -0.05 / 9.77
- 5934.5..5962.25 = 0.03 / 9.37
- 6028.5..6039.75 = -0.14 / 10.7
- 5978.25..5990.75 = 0.03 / 9.28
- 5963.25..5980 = -0.05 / 9.96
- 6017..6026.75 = 0.10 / 8.61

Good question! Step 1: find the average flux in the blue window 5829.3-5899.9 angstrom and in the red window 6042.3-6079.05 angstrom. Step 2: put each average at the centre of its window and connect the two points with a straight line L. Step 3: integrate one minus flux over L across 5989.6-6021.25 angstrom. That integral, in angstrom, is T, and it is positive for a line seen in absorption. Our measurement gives 0.6 angstrom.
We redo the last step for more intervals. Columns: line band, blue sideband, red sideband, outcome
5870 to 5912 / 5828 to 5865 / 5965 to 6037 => 4.9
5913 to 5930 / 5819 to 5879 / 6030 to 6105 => 1.0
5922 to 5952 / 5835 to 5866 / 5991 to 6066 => 1.5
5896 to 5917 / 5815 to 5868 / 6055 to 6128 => 2.5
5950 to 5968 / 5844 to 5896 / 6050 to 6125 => -0.7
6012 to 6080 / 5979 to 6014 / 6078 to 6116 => -2.7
